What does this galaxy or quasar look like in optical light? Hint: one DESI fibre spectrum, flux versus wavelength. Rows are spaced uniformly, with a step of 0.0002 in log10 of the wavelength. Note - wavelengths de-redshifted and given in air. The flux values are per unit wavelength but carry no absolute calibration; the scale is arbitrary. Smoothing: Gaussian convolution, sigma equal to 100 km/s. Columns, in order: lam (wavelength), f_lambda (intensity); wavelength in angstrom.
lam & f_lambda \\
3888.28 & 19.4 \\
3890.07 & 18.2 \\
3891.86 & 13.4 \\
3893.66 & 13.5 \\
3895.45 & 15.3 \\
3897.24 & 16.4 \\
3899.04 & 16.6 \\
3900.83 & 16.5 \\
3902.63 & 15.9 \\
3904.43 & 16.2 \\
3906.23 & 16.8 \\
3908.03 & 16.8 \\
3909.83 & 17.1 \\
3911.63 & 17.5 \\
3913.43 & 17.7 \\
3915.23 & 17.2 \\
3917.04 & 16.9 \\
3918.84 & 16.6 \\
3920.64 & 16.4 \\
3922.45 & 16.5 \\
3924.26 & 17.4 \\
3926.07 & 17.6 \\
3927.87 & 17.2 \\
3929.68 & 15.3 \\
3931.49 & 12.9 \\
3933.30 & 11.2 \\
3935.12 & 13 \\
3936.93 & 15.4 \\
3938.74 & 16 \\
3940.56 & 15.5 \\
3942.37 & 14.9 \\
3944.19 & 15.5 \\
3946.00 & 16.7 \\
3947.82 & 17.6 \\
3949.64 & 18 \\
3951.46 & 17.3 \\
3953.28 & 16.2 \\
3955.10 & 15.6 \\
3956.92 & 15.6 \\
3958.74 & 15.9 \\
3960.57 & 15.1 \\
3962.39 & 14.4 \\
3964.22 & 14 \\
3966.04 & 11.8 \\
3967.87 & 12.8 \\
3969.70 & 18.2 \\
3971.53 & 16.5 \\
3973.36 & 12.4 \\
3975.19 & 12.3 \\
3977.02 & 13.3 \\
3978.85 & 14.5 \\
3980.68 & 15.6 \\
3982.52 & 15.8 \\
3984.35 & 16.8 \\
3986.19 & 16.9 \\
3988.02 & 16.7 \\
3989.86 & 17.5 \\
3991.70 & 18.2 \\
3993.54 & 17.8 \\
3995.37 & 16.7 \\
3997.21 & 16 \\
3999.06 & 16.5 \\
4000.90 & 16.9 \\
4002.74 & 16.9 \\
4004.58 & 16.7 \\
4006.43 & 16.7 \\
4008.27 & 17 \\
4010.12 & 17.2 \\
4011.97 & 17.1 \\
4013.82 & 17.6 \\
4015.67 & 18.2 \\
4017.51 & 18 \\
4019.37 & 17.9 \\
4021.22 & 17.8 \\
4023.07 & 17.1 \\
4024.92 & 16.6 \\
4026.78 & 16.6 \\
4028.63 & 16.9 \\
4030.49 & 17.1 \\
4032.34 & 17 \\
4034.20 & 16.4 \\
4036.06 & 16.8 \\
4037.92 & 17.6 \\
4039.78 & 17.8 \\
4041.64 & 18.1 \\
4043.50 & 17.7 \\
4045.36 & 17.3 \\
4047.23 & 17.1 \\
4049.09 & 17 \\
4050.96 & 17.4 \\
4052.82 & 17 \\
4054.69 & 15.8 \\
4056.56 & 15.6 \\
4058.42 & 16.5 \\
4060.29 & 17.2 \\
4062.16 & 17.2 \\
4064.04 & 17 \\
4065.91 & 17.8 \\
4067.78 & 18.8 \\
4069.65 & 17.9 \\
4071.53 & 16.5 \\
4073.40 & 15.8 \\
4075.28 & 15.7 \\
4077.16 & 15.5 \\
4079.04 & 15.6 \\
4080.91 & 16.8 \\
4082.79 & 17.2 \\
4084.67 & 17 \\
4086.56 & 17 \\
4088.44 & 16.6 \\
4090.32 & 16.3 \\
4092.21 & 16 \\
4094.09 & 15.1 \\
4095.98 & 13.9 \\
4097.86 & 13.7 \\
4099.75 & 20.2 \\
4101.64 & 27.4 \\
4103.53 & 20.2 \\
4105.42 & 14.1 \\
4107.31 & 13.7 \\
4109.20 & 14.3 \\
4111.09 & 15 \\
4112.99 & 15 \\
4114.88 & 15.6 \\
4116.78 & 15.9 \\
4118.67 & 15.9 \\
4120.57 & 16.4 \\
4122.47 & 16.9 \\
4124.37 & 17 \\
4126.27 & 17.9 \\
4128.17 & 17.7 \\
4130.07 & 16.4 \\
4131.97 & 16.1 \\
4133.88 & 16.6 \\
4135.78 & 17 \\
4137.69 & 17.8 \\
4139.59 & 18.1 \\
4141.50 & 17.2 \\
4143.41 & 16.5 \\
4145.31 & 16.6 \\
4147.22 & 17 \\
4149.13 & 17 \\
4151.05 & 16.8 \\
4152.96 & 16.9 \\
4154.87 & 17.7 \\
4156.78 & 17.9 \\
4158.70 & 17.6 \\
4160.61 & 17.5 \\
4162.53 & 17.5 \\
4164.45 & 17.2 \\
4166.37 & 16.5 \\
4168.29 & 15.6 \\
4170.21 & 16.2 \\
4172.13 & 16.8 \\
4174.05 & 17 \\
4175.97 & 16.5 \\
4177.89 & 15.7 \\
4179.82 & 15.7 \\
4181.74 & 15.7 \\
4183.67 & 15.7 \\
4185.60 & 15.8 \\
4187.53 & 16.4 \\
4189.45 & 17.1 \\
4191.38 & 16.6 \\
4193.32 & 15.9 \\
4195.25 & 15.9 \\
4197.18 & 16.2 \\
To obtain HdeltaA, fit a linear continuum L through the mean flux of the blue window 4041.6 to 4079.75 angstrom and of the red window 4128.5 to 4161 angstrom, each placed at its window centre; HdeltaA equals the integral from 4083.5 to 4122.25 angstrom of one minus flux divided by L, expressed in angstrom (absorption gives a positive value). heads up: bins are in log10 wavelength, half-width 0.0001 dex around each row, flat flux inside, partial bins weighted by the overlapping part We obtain 1.15 angstrom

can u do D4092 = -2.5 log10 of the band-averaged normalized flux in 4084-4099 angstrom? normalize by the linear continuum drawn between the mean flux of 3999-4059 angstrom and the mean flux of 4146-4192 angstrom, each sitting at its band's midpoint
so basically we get 0.08 mag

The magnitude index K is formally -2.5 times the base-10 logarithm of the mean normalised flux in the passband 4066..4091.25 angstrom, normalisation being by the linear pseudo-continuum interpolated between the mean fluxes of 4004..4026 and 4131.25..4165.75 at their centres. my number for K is 0.03 mag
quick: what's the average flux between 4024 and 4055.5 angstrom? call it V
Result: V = 17.1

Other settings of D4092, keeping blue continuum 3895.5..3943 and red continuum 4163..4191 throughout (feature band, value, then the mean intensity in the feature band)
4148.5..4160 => -0.07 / 17.3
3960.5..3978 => 0.15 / 14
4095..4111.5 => -0.05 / 17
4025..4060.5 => -0.05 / 17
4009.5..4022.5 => -0.10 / 17.7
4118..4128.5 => -0.05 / 16.9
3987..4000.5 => -0.06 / 17.1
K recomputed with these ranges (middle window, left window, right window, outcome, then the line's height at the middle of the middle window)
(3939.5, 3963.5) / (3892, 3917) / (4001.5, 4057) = 0.04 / 16.6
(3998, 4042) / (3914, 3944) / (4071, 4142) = -0.07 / 16.1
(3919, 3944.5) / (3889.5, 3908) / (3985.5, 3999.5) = 0.06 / 16.3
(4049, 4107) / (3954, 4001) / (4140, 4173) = -0.04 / 16.3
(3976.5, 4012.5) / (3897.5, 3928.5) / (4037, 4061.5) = 0.03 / 17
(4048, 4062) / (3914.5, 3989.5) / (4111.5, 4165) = -0.03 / 16.3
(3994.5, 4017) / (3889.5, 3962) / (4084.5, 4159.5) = -0.04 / 16.3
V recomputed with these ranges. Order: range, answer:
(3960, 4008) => 15.7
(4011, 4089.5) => 17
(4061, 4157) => 16.8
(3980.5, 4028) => 17.1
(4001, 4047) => 17.2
